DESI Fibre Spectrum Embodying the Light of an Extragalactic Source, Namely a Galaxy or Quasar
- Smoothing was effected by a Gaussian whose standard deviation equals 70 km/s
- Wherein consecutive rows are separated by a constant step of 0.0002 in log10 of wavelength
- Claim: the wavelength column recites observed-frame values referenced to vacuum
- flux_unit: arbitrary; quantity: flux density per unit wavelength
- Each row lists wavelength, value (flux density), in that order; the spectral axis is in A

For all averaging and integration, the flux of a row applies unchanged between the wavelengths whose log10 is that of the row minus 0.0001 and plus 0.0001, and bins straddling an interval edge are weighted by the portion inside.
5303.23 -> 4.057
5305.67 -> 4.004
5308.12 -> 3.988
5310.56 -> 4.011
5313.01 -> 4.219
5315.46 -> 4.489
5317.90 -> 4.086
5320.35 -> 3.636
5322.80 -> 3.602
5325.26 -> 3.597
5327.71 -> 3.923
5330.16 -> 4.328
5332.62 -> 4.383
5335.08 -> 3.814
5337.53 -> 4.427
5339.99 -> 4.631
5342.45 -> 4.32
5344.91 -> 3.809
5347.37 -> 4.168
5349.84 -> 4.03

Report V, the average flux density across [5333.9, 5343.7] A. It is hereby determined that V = 4.3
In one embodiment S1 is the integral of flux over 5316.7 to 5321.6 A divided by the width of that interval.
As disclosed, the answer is 3.86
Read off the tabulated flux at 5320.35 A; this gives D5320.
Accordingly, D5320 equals 3.636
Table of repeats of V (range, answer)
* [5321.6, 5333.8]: 3.96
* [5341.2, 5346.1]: 4.07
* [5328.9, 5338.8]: 4.24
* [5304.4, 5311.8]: 4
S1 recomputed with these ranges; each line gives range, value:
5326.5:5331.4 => 4.13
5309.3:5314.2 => 4.11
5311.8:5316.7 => 4.36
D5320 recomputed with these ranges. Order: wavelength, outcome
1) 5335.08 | 3.814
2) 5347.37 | 4.168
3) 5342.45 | 4.32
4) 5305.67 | 4.004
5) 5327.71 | 3.923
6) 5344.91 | 3.809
